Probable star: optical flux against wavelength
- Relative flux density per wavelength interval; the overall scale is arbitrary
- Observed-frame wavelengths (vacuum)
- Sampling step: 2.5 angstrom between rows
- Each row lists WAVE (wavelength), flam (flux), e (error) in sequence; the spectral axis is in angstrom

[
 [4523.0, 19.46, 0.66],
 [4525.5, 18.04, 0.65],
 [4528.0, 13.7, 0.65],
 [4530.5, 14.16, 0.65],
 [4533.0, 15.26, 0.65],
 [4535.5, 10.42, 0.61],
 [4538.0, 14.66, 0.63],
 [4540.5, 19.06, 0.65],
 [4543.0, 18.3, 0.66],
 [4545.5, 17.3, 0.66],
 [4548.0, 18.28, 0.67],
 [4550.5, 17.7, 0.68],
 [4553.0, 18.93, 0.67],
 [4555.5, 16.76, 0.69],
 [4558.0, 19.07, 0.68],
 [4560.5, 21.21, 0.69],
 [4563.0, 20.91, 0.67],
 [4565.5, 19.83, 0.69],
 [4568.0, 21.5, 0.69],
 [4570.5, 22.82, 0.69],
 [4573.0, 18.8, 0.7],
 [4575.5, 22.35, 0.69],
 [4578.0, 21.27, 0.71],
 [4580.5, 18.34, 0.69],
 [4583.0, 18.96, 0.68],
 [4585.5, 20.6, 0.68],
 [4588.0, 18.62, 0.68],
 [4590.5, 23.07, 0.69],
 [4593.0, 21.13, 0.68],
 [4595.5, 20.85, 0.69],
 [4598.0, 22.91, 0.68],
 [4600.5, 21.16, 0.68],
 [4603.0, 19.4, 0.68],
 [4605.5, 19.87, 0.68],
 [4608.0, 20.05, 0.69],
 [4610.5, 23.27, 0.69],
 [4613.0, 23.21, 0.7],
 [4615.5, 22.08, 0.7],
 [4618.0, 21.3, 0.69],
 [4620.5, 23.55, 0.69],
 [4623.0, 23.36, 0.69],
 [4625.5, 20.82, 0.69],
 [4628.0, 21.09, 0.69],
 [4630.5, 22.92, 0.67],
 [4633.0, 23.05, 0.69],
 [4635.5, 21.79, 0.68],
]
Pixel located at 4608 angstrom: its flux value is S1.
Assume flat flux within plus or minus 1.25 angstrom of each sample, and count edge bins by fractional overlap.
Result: 20.05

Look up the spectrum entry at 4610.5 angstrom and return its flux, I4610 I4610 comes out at 23.27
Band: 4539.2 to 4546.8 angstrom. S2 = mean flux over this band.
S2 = 18.2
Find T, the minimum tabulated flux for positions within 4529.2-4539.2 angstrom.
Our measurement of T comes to 10.42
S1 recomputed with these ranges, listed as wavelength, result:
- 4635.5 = 21.79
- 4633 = 23.05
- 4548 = 18.28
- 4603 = 19.4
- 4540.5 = 19.06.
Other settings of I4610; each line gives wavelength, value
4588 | 18.62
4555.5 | 16.76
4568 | 21.5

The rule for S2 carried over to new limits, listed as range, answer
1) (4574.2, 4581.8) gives 20.6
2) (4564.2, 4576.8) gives 21.1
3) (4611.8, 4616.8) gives 22.6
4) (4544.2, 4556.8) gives 17.8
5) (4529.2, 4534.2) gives 14.7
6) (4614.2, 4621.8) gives 22.3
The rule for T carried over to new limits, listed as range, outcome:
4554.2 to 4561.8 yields 16.76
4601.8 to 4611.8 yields 19.4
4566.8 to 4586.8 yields 18.34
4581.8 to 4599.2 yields 18.62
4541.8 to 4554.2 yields 17.3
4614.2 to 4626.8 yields 20.82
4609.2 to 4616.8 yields 22.08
